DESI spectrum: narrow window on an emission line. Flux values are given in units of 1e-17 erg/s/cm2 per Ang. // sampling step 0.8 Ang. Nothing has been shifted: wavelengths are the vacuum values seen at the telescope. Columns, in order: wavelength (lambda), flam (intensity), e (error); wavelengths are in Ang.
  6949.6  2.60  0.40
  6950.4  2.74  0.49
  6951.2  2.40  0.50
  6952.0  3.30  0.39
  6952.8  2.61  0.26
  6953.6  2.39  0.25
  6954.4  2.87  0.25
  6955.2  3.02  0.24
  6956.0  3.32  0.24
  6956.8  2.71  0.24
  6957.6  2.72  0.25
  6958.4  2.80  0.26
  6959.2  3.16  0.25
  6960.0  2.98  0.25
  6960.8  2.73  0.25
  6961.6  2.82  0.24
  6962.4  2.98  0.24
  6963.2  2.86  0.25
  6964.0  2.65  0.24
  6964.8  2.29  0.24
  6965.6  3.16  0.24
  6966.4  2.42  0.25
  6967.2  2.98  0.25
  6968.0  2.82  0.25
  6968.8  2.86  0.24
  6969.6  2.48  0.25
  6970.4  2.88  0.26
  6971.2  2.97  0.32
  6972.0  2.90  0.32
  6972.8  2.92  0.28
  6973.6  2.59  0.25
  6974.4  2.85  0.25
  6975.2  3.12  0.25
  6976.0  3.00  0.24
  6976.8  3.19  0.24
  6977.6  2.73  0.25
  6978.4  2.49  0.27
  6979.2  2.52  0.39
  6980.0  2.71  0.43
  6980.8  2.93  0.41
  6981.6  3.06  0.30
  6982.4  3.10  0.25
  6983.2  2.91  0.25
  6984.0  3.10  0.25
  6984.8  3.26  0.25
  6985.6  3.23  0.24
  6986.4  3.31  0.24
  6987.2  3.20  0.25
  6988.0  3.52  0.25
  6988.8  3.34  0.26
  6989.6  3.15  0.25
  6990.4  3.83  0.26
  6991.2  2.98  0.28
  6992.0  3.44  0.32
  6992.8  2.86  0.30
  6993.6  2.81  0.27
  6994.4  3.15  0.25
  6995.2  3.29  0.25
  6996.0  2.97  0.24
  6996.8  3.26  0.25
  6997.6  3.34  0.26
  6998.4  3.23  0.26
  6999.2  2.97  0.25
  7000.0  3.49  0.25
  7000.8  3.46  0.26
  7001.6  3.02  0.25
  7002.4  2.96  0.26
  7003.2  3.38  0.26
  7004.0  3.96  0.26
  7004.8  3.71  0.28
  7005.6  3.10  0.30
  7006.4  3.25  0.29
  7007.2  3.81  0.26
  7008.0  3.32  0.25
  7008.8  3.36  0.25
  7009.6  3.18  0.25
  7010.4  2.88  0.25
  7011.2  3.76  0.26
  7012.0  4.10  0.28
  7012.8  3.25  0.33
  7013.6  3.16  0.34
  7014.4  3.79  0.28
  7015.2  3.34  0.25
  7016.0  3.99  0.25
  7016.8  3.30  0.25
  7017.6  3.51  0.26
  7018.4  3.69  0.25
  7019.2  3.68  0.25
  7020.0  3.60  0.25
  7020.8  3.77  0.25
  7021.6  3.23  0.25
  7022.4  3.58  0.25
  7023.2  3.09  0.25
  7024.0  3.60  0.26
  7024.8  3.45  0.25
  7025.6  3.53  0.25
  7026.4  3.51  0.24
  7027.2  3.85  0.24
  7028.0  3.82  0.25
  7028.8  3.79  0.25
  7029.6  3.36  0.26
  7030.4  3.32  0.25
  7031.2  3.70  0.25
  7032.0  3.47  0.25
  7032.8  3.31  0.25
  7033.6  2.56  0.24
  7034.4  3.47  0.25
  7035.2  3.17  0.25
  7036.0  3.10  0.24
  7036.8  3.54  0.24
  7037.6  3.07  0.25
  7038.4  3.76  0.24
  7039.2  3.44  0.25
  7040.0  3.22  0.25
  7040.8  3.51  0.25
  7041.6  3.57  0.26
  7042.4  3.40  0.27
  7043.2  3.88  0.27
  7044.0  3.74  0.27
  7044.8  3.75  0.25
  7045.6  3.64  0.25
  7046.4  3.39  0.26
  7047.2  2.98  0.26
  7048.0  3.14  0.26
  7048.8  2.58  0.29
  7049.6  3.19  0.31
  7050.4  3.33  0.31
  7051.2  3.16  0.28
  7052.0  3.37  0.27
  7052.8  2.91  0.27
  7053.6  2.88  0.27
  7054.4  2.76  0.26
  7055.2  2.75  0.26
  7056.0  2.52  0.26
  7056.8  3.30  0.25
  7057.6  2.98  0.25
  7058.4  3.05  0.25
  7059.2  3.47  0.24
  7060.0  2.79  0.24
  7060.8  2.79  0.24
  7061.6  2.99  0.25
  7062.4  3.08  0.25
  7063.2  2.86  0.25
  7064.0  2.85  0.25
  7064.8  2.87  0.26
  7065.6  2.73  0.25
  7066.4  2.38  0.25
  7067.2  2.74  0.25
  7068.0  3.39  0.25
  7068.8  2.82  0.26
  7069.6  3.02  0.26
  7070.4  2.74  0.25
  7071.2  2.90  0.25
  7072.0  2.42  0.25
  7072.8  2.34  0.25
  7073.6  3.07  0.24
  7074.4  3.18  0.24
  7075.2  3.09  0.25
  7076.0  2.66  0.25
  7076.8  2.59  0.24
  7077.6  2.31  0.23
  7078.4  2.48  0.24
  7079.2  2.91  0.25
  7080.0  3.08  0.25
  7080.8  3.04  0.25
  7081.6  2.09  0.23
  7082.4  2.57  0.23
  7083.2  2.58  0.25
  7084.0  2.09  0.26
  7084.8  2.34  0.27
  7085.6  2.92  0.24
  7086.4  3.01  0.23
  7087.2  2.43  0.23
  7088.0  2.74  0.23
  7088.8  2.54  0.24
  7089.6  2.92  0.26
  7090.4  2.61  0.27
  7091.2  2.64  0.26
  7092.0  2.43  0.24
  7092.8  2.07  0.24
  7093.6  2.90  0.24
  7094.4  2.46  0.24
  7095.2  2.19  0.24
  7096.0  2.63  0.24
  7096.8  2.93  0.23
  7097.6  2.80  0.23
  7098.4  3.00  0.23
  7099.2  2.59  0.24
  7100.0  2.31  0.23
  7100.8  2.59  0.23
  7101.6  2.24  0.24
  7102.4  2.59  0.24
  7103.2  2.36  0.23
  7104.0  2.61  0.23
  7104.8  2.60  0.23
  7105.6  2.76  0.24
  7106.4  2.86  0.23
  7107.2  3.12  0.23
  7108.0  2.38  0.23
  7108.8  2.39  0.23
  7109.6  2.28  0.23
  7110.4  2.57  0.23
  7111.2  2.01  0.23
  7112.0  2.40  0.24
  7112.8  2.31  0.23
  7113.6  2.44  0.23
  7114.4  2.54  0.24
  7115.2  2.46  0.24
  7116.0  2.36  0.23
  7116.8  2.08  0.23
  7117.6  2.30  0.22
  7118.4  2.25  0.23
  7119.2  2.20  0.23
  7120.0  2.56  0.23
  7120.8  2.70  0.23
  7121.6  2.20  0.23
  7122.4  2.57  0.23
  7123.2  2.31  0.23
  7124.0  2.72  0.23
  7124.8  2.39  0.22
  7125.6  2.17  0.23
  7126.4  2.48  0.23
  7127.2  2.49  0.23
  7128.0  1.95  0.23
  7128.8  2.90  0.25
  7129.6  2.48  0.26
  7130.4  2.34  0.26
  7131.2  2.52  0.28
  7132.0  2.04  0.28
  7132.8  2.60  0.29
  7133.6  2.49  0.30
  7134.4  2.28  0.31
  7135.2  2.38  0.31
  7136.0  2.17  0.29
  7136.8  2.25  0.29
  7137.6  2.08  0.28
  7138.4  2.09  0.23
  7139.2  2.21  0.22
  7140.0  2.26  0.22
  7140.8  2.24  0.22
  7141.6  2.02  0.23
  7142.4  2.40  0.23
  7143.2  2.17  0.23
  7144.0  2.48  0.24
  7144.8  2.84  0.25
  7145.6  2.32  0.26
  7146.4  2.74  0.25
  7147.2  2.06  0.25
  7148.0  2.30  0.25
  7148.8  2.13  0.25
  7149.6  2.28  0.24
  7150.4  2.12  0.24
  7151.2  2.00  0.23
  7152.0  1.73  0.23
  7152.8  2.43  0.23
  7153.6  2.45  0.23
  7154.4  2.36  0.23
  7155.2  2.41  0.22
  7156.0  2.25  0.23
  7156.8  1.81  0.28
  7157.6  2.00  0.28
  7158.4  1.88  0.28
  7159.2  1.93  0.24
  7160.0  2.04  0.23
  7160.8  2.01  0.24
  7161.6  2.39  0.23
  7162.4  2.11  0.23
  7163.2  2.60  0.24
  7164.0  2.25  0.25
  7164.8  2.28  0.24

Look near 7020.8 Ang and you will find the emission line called Mg II 2798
